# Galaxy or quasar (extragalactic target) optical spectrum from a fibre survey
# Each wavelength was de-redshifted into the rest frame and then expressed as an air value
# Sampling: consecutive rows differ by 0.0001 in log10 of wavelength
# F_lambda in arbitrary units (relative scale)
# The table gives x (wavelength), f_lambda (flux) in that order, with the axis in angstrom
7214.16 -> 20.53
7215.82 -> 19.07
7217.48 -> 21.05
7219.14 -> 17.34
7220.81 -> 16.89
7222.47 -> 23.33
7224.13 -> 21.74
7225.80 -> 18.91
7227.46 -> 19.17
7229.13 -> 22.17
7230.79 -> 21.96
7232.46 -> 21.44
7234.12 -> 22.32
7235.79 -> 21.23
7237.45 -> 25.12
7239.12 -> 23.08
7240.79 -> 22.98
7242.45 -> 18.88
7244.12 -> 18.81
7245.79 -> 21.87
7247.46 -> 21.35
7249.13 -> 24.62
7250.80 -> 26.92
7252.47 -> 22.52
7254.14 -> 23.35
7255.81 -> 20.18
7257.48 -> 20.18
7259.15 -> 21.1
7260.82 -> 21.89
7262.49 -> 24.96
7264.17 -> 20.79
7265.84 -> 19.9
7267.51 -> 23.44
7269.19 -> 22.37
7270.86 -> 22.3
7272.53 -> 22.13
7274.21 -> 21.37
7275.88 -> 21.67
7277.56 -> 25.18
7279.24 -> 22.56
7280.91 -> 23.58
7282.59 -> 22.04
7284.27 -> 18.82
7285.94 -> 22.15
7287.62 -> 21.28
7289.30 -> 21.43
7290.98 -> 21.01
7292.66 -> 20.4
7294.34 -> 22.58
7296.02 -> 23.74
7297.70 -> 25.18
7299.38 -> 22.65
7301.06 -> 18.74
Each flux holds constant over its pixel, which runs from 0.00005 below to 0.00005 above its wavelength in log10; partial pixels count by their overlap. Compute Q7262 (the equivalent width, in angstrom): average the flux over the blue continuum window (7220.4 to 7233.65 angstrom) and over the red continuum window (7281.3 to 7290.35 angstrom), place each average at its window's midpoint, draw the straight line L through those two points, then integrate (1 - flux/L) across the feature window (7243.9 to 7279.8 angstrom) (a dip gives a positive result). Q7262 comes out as -2.1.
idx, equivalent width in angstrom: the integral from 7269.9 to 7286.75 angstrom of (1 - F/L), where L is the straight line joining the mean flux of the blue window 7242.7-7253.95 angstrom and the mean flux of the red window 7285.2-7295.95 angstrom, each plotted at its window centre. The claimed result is -0.2 angstrom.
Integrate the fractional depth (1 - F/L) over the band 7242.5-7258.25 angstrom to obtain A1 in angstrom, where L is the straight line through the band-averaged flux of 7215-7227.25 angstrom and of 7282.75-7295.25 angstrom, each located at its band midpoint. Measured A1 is -1.31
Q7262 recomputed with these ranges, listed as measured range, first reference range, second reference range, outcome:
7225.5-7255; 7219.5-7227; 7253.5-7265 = -1.80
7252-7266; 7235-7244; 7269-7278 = 0.33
